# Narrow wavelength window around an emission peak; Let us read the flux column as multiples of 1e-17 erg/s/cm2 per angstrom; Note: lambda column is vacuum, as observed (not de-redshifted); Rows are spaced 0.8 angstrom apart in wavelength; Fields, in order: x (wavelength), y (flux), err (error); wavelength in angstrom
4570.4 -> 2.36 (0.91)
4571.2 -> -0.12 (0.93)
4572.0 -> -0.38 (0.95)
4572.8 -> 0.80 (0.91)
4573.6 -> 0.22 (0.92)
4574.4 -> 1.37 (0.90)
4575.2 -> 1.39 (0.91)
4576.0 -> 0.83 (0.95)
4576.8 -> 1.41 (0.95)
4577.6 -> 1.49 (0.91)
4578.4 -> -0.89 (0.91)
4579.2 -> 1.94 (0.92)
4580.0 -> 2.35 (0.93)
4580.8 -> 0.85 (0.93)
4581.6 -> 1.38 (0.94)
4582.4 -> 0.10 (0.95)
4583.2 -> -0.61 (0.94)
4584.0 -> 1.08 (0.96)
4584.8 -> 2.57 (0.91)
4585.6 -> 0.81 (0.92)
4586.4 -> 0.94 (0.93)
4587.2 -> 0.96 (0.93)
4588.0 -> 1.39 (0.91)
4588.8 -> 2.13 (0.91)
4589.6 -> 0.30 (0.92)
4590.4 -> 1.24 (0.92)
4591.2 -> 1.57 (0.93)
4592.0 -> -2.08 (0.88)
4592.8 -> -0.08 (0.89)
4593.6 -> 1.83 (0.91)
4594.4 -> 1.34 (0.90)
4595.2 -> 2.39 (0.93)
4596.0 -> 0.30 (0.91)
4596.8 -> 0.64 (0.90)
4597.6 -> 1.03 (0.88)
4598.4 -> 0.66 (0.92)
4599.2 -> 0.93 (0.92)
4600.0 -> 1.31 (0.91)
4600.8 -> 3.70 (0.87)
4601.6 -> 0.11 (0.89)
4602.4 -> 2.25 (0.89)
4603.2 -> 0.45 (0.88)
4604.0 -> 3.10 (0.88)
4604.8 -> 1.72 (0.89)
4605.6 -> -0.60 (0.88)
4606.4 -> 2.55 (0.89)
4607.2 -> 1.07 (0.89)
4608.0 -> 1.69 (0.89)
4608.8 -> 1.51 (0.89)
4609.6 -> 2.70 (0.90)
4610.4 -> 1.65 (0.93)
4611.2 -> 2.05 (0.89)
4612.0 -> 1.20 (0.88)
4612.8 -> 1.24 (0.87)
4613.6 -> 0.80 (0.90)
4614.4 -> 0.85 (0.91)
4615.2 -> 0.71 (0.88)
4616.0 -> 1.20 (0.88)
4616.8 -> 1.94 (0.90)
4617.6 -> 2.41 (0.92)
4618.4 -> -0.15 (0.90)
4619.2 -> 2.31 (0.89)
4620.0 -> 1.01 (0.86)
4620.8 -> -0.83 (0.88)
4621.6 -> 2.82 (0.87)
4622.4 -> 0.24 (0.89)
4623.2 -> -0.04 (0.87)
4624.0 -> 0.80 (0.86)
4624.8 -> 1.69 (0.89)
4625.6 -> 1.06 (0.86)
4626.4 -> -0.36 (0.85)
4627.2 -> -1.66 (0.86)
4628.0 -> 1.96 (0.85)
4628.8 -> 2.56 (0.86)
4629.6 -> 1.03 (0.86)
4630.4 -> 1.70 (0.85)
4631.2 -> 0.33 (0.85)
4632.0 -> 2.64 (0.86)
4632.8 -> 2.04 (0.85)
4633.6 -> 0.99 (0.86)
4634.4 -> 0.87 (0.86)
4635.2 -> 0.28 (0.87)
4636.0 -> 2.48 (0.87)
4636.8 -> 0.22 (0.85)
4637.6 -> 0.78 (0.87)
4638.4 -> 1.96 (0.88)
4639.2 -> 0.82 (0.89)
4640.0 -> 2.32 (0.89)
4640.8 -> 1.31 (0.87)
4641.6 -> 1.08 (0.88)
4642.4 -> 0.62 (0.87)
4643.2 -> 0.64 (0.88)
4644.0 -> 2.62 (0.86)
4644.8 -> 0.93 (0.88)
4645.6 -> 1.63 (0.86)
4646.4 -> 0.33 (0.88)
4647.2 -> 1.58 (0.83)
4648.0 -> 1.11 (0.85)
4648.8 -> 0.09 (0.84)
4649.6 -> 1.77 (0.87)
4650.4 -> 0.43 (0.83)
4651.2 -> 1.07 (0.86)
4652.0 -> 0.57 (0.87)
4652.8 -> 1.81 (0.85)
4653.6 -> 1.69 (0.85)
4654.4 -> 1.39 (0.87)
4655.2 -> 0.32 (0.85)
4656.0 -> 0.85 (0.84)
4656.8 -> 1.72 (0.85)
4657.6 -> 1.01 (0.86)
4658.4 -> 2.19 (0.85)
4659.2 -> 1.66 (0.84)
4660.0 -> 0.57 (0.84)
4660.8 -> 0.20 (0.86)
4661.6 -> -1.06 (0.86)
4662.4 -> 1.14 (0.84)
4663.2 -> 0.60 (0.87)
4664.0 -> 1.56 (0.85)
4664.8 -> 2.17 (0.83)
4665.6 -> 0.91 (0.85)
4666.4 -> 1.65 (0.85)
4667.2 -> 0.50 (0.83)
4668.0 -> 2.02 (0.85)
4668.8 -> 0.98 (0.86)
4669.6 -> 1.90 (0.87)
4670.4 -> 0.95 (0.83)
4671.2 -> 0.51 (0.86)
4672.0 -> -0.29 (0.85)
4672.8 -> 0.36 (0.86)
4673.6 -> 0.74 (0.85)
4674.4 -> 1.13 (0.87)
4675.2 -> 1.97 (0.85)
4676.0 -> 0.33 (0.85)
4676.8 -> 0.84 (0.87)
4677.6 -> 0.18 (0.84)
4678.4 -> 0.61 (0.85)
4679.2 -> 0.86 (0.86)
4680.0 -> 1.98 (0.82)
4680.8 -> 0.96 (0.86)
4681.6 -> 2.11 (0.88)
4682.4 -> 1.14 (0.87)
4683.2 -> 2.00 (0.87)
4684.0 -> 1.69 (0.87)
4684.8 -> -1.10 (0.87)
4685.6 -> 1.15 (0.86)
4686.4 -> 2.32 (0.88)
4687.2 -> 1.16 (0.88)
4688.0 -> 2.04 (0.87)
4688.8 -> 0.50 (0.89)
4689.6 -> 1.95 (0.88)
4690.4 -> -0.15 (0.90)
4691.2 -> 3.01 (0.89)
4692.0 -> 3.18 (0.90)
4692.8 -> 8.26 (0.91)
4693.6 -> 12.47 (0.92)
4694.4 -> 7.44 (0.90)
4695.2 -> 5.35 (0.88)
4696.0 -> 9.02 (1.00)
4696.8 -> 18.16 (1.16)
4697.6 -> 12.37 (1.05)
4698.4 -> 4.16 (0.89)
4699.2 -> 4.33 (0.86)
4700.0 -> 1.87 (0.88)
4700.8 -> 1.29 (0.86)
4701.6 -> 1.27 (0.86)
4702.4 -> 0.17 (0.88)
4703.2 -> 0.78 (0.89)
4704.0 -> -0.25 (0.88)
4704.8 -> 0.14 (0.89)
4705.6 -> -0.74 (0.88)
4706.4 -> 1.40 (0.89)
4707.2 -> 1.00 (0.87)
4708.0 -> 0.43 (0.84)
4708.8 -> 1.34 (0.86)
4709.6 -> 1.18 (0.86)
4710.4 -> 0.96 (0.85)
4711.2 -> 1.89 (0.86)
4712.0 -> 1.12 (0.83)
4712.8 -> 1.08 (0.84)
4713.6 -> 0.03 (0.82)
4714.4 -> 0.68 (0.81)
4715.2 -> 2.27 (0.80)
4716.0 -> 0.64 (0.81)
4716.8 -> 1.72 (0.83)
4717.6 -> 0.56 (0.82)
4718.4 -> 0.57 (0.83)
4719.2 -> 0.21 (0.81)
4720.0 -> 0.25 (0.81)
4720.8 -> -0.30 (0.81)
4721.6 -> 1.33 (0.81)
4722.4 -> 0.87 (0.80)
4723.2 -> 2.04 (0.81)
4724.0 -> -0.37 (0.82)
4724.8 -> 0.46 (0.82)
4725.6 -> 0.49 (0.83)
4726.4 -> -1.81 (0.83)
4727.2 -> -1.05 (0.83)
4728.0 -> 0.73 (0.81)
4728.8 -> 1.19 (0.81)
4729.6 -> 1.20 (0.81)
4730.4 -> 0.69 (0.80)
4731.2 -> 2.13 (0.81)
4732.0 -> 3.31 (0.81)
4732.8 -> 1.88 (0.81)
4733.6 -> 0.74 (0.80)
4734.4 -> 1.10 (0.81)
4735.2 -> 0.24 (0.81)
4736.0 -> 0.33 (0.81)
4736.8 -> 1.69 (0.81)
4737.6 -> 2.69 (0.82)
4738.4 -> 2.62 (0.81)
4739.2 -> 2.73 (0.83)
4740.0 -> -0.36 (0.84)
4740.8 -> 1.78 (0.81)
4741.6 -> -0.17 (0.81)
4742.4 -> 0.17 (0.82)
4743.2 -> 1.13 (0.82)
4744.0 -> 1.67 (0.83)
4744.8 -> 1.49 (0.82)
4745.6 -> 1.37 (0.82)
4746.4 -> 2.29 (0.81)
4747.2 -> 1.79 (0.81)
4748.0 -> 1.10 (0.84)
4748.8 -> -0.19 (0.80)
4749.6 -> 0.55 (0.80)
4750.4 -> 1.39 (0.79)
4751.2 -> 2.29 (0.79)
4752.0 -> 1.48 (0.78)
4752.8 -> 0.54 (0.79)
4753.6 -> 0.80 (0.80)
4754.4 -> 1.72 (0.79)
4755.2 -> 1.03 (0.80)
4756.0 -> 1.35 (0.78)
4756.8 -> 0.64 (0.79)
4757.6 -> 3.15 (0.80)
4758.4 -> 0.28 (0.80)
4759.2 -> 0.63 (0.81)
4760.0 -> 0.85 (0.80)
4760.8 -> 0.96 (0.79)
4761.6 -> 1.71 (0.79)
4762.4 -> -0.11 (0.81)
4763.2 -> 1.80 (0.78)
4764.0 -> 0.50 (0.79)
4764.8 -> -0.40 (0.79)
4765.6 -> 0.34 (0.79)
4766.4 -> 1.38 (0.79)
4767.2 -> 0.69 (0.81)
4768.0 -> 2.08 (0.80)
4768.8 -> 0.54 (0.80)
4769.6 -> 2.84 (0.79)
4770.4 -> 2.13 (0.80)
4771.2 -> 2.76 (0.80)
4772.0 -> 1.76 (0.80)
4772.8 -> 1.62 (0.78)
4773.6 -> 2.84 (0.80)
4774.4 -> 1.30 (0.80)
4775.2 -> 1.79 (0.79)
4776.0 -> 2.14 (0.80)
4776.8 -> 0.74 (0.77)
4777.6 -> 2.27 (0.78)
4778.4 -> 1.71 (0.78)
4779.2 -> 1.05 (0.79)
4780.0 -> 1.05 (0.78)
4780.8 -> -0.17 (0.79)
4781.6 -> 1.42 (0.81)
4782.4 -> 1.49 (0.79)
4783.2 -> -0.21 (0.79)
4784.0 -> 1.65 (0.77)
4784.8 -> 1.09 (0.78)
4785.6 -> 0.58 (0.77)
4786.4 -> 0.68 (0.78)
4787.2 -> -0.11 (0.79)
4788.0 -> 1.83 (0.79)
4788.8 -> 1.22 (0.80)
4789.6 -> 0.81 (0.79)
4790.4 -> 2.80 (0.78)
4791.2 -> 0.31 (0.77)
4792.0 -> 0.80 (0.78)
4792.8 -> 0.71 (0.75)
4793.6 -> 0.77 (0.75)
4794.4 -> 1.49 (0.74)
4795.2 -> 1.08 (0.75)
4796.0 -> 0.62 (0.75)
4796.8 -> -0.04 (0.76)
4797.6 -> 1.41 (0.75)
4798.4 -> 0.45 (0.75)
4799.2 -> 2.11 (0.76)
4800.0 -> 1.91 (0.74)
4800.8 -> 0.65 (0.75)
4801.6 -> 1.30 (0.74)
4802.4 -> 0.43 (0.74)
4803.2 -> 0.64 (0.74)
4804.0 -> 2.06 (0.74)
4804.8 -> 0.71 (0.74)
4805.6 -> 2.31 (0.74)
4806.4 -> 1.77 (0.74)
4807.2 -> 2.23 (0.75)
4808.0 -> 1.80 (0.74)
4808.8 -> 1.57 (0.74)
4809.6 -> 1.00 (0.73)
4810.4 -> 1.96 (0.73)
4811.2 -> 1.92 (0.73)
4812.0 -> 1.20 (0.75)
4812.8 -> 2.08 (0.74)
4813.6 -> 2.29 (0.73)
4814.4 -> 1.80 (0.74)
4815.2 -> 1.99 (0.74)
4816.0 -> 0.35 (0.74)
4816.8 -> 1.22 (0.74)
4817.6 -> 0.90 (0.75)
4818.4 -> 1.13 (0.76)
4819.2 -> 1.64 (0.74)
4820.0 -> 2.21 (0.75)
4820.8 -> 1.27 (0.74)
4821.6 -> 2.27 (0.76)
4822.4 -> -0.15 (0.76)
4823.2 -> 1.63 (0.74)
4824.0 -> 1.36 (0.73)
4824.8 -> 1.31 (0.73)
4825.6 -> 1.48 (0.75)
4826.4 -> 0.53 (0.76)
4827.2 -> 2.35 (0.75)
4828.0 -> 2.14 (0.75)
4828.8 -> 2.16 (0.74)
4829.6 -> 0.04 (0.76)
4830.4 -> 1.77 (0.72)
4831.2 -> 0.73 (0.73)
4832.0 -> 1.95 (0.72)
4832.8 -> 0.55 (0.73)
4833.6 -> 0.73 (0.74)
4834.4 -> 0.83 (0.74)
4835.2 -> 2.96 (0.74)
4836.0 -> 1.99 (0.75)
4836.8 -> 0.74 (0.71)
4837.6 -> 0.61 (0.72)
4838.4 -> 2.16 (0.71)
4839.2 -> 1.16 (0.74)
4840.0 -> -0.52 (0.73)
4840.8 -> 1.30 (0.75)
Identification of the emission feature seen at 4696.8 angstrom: [O II] 3727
